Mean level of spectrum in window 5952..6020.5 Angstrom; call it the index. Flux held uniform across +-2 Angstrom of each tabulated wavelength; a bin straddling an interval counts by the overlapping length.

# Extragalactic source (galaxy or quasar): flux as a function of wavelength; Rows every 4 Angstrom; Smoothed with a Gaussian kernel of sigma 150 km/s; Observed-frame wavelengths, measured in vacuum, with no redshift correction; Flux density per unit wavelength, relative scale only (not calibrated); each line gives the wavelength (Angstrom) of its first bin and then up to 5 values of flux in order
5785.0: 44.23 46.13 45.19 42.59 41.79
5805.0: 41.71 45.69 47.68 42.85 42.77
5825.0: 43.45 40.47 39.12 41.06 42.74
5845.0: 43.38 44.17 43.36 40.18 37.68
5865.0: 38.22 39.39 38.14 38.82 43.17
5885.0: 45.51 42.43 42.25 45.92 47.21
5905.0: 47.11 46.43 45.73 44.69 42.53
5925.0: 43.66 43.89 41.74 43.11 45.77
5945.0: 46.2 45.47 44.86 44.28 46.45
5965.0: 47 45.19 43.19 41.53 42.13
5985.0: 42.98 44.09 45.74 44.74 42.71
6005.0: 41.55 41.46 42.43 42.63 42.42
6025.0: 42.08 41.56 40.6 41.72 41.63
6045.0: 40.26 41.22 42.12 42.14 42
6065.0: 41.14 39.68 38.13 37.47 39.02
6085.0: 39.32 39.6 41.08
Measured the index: 43.7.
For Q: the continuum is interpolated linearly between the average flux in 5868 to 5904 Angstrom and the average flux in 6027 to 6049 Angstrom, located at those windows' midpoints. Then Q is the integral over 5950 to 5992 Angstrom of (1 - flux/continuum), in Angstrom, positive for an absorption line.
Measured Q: -2.4 Angstrom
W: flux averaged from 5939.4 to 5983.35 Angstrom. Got 44.7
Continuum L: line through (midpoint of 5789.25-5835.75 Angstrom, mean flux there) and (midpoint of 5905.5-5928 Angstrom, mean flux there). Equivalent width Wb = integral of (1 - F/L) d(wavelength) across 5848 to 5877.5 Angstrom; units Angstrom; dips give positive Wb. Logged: 2.67 Angstrom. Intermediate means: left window 43.1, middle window 39.9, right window 44.7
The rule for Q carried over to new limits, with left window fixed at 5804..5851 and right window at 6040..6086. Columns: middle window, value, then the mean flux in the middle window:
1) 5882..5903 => -1.2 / 44.6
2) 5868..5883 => 0.9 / 39.9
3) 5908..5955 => -3.0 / 44.5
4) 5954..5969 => -1.5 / 45.7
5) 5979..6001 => -1.4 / 43.8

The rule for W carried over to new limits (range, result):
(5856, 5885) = 39.8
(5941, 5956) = 45.5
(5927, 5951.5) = 44.4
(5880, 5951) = 44.6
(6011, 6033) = 42.1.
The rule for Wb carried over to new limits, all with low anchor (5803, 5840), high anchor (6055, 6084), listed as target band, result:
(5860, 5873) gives 1.17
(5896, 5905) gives -1.06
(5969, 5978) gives -0.45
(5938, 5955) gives -1.69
